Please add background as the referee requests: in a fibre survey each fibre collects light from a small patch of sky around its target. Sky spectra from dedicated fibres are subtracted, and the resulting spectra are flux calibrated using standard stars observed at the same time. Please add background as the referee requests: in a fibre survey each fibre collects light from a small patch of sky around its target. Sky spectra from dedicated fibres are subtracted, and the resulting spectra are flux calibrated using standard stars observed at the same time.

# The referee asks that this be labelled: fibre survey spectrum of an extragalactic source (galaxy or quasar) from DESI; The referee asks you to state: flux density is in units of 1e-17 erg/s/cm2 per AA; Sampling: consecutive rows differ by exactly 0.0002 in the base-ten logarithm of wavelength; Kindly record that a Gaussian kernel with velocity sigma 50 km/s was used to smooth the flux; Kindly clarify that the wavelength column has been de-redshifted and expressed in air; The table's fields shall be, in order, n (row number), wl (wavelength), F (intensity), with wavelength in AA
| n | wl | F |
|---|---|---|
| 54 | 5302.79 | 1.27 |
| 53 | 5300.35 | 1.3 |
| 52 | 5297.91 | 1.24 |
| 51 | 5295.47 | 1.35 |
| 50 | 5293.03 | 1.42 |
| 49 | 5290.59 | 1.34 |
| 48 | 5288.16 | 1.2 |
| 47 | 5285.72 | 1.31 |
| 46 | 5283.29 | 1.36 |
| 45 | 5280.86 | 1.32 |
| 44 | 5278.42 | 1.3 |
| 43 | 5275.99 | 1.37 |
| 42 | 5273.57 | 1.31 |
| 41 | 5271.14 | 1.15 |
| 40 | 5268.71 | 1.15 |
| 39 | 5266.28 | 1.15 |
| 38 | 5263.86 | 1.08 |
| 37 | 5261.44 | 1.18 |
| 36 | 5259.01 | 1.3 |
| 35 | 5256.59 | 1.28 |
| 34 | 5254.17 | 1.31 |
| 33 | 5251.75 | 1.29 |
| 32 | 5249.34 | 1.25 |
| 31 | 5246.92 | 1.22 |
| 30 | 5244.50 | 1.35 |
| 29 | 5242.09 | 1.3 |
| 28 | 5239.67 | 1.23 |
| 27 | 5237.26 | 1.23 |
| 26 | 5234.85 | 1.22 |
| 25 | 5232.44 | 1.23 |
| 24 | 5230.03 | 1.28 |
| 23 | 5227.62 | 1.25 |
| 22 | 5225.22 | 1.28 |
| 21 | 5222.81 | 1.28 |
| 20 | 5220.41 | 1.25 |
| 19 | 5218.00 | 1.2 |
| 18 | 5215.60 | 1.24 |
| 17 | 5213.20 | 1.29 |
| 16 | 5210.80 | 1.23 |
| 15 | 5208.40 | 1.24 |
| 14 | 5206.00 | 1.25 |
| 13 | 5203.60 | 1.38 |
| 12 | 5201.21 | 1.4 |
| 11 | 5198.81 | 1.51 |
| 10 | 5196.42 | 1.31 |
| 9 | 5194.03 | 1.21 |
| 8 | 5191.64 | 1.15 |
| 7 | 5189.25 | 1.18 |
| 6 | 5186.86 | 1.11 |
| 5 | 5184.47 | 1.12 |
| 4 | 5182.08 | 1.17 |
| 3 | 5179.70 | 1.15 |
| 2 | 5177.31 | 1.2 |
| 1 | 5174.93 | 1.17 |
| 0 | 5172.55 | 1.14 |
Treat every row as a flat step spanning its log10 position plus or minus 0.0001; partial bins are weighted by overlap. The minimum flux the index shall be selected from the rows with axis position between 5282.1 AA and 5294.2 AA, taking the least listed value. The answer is 1.2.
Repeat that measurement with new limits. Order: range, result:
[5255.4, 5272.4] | 1.08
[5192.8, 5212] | 1.21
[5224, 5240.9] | 1.22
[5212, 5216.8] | 1.24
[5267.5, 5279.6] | 1.15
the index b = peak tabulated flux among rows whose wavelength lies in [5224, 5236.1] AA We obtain 1.28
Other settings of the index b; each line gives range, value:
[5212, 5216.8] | 1.29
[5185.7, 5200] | 1.51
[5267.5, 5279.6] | 1.37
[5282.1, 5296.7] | 1.42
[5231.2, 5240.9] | 1.23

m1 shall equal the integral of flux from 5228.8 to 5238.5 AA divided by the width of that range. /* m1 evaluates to 1.24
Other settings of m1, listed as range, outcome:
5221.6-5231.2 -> 1.27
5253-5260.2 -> 1.3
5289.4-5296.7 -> 1.37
